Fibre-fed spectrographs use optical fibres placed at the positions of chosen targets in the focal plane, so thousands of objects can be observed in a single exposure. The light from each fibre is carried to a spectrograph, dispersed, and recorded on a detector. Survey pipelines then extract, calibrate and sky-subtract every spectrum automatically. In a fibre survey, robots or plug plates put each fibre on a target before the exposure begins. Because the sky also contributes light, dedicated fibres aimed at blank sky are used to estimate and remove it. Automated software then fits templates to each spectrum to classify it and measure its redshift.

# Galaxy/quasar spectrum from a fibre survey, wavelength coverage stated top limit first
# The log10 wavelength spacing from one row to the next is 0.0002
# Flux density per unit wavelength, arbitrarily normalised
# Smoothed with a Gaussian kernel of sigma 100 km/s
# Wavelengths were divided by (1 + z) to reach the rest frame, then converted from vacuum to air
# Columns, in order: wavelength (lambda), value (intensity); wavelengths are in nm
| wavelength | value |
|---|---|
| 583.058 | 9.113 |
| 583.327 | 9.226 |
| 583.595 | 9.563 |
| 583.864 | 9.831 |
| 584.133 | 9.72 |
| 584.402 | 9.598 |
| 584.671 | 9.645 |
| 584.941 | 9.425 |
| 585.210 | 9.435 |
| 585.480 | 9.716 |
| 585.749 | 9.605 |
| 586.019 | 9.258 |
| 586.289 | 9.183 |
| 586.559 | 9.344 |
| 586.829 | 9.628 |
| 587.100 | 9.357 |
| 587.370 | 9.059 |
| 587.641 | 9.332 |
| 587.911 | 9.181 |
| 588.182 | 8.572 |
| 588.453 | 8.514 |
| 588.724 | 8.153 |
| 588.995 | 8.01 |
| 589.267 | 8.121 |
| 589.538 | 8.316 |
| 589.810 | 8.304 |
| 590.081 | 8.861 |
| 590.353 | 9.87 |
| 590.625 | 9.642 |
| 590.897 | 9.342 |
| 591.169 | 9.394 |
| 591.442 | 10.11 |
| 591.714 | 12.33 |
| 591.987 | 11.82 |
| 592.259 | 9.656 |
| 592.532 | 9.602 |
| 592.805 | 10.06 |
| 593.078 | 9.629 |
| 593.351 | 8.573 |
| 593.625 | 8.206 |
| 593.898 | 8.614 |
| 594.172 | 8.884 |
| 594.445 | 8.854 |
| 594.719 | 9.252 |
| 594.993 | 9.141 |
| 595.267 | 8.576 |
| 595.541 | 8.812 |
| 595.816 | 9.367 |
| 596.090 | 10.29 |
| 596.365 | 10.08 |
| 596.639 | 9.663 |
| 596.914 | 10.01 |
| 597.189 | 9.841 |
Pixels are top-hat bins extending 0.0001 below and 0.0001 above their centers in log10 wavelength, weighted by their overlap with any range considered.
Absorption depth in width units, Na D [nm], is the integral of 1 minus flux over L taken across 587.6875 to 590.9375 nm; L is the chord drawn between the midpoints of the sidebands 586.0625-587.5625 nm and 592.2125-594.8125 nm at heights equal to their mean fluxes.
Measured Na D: 0.174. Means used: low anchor 9.31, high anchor 9.11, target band 8.74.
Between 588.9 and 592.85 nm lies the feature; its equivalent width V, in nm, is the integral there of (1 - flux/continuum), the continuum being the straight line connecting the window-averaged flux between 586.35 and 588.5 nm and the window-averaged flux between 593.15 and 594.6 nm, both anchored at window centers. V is -0.302 nm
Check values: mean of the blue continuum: 9.15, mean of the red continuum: 8.68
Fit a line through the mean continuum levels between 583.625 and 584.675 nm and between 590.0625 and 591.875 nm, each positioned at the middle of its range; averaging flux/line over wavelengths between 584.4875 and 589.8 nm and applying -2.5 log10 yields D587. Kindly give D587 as 0.093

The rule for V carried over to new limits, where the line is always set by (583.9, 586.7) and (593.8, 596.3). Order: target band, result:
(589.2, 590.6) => 0.079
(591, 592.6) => -0.216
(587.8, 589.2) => 0.138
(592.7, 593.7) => 0.006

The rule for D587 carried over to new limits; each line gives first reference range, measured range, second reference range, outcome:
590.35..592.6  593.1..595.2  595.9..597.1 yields 0.146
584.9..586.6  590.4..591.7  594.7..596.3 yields -0.062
